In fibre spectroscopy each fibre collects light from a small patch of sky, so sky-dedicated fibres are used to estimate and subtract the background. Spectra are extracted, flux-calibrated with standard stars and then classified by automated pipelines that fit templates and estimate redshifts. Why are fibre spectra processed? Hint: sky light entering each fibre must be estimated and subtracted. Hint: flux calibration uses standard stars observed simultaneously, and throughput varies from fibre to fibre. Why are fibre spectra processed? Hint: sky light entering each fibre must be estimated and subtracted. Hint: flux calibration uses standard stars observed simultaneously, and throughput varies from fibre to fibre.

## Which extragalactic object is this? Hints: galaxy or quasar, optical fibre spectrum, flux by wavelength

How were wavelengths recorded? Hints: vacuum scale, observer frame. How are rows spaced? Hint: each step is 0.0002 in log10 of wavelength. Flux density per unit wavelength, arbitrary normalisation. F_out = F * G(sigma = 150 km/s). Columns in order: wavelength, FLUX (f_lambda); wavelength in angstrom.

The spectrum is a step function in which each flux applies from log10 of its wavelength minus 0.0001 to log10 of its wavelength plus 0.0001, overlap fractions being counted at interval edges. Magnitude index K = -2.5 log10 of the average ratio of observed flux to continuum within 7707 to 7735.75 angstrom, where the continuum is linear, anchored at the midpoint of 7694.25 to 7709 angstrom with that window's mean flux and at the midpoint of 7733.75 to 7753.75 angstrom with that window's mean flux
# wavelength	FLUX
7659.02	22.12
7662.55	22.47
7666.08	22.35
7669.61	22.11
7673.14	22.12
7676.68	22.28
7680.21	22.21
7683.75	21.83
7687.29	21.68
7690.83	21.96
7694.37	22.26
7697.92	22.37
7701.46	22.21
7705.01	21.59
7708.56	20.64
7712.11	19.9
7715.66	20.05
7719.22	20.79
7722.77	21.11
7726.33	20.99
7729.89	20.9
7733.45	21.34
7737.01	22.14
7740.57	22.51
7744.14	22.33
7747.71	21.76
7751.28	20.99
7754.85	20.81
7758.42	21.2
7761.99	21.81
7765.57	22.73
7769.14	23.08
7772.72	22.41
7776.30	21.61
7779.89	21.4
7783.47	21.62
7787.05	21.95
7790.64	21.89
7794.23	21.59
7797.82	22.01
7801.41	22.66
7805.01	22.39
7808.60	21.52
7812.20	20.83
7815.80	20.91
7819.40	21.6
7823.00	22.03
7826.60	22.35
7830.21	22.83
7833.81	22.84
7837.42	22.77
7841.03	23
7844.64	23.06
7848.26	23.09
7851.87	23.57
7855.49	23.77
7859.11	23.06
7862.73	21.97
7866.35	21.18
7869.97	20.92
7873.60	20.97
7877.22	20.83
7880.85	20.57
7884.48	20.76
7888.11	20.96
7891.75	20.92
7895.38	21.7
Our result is 0.06 mag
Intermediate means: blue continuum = 21.9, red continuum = 21.9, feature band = 20.7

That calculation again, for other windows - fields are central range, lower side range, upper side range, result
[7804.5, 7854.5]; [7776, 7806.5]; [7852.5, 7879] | -0.023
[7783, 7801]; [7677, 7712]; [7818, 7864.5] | 0.027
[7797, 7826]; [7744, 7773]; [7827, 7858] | 0.042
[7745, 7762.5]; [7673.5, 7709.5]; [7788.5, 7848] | 0.036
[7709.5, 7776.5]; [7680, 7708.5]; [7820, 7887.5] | 0.025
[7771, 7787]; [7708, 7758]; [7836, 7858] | 0.011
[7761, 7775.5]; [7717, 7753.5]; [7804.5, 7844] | -0.038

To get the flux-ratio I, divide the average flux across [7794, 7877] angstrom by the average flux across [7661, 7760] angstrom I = 1.03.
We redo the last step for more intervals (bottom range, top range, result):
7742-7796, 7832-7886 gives 1.02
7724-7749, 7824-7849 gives 1.05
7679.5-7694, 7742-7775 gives 1.00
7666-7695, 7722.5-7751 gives 0.98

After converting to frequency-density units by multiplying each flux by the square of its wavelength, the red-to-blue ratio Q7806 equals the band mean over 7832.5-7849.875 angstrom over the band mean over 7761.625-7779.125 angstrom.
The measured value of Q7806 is 1.0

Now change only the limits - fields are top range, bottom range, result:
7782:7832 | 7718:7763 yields 1.04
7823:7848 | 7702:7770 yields 1.09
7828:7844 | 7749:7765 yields 1.09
